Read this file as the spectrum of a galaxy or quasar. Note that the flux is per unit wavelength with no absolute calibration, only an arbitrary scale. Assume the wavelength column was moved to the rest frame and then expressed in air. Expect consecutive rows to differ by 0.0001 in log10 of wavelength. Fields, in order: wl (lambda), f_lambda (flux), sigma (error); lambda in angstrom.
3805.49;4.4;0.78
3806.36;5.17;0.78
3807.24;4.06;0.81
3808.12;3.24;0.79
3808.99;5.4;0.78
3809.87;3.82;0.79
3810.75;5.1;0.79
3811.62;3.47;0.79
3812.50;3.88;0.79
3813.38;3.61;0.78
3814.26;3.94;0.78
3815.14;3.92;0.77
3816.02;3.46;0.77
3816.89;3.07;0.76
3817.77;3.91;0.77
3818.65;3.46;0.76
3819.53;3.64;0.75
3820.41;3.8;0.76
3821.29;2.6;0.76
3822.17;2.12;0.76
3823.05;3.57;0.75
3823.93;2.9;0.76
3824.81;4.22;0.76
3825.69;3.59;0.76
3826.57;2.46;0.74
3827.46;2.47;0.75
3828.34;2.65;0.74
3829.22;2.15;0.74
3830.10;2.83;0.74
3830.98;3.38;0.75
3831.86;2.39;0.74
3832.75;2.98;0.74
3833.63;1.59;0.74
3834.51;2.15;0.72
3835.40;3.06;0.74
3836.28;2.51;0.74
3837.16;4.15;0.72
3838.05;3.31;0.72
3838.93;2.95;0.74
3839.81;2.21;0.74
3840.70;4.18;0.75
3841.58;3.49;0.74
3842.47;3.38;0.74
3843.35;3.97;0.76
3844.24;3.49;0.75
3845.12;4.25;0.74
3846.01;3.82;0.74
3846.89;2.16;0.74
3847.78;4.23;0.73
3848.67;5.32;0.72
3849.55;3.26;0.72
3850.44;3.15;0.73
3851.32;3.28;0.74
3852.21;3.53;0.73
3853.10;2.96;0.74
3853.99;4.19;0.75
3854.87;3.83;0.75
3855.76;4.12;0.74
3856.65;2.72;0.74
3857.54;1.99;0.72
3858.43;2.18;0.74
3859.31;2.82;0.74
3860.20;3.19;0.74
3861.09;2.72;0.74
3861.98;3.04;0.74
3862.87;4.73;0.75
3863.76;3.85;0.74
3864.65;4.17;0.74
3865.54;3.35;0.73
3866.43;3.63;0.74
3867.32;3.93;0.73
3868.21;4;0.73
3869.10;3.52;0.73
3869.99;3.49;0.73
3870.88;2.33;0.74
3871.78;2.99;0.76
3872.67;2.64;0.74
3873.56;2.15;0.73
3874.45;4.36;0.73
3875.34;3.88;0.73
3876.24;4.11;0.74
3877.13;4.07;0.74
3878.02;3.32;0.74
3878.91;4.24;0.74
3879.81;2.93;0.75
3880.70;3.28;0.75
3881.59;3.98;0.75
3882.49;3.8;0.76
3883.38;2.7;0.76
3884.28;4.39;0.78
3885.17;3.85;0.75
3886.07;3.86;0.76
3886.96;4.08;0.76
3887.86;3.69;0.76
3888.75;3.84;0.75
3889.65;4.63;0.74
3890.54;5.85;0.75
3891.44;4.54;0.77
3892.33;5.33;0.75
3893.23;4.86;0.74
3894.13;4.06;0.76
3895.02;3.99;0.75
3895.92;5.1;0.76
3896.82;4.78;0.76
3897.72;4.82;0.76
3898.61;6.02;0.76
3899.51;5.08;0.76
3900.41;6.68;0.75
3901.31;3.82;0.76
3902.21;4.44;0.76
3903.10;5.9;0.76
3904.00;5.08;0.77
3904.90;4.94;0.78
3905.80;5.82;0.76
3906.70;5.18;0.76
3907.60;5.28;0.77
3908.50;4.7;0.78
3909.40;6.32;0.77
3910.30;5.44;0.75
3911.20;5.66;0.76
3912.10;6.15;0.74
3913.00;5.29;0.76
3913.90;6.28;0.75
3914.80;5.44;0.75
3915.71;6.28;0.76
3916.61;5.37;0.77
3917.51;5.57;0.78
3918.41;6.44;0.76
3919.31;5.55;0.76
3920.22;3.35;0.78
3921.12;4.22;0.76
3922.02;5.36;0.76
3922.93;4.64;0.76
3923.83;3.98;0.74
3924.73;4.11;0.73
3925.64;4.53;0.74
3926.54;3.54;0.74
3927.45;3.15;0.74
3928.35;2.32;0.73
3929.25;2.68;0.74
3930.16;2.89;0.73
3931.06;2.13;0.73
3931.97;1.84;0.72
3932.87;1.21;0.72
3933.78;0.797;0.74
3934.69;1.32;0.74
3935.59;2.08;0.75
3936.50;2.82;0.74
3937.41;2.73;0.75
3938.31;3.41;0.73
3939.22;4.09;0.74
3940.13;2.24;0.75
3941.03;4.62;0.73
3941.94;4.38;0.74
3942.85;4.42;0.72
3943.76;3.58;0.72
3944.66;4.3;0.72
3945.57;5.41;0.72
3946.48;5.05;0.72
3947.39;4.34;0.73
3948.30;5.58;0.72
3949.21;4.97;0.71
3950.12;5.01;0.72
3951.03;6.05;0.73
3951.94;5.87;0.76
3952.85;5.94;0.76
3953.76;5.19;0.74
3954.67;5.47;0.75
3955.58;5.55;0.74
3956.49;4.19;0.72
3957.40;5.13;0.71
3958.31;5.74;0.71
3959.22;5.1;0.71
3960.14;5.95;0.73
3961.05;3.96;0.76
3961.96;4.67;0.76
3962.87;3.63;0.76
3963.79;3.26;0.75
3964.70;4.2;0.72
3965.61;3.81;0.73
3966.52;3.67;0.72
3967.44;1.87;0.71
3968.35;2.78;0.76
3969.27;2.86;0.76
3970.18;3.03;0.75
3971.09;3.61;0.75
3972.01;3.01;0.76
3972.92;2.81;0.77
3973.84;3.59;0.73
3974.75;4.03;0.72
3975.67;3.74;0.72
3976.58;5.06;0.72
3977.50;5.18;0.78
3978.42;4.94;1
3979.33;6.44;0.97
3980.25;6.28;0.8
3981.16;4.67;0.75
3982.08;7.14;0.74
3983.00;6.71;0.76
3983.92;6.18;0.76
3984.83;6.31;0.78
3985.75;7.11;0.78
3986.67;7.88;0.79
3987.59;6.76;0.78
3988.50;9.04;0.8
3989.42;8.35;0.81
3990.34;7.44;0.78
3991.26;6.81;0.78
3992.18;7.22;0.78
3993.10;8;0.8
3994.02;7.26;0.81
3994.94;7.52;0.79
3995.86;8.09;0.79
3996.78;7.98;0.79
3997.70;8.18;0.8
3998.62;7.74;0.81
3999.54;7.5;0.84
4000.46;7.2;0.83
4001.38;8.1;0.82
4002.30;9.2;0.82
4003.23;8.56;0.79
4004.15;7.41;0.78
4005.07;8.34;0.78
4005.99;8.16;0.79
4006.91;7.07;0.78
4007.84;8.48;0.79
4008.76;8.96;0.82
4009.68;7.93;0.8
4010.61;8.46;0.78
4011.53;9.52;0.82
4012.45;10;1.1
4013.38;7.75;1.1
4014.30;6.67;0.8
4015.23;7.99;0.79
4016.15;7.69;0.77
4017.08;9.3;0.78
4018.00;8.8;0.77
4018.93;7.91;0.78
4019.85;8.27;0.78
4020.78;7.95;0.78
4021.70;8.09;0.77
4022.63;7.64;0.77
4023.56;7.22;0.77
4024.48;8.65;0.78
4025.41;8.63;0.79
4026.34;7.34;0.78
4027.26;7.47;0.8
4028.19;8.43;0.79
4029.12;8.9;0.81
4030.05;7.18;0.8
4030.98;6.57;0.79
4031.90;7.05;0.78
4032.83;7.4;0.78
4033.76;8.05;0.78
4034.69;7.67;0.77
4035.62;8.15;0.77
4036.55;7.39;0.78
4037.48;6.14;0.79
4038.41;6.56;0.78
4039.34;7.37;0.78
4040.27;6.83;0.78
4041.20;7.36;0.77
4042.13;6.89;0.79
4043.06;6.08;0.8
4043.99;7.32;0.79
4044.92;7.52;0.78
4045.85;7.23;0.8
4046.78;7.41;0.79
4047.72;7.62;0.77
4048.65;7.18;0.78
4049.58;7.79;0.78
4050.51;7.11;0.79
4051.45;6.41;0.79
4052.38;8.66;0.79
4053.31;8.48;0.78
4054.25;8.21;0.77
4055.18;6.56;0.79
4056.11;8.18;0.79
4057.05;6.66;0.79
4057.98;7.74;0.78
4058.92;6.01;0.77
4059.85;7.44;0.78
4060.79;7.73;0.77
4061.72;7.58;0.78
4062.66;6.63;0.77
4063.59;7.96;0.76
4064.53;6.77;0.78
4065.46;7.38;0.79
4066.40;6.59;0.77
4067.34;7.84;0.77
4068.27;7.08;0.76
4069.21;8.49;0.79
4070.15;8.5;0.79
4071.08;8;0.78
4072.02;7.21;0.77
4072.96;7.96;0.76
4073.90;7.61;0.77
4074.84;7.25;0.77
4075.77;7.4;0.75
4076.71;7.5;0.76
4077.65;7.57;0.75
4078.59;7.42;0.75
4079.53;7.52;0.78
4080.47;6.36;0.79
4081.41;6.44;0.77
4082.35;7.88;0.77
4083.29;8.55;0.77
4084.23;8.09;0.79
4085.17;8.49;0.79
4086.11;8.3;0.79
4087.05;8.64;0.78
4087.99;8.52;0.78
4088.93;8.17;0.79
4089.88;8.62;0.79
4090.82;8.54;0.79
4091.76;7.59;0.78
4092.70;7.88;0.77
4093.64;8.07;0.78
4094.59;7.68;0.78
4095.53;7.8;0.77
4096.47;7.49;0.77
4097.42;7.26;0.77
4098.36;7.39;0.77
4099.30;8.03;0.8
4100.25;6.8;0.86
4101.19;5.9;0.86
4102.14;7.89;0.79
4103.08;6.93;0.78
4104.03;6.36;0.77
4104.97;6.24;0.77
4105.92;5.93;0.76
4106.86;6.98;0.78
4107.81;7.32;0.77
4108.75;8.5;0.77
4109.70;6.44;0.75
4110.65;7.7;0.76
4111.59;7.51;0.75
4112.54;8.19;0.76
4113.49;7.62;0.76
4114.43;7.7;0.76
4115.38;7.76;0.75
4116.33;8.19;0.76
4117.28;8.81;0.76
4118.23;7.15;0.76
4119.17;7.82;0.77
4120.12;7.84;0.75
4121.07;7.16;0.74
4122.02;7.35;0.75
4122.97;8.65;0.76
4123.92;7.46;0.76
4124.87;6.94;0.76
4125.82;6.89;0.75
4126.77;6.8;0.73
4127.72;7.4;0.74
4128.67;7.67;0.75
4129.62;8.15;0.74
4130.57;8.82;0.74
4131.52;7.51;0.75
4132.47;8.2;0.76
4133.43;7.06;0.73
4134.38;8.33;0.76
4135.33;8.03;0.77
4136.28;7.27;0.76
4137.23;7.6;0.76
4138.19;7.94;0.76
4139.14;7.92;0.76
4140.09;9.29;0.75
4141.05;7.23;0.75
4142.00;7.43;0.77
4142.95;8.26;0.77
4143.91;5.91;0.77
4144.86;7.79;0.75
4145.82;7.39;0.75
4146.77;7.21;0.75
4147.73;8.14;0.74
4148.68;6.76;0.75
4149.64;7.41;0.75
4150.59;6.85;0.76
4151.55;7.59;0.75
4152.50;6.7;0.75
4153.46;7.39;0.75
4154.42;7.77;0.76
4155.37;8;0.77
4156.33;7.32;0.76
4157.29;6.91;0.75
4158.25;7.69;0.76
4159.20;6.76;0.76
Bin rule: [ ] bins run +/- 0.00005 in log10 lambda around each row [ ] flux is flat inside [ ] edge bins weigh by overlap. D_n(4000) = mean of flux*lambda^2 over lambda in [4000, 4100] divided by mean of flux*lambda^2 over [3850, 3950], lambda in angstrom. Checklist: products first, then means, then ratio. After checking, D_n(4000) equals 2.1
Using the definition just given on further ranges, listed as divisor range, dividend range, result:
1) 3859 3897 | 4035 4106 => 2.15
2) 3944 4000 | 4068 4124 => 1.47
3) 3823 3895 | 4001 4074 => 2.42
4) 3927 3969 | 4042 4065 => 1.98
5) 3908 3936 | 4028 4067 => 1.88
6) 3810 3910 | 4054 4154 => 2.27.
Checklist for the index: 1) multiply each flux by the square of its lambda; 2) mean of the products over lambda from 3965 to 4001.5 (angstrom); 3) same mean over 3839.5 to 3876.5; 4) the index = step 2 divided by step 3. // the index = 1.82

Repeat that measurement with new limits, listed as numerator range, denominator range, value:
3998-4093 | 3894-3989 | 1.76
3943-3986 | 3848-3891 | 1.38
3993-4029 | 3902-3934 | 1.88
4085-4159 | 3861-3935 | 2.02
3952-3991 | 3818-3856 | 1.67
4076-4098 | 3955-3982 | 1.94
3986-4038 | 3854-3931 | 1.98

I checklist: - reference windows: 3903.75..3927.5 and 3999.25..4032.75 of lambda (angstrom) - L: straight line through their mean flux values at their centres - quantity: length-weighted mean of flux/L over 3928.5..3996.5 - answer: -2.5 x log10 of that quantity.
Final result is 0.36 mag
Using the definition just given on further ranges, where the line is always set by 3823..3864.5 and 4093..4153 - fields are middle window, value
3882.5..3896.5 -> -0.099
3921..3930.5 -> 0.188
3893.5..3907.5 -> -0.228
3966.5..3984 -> 0.204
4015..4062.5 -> -0.216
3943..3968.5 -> 0.057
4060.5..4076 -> -0.133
